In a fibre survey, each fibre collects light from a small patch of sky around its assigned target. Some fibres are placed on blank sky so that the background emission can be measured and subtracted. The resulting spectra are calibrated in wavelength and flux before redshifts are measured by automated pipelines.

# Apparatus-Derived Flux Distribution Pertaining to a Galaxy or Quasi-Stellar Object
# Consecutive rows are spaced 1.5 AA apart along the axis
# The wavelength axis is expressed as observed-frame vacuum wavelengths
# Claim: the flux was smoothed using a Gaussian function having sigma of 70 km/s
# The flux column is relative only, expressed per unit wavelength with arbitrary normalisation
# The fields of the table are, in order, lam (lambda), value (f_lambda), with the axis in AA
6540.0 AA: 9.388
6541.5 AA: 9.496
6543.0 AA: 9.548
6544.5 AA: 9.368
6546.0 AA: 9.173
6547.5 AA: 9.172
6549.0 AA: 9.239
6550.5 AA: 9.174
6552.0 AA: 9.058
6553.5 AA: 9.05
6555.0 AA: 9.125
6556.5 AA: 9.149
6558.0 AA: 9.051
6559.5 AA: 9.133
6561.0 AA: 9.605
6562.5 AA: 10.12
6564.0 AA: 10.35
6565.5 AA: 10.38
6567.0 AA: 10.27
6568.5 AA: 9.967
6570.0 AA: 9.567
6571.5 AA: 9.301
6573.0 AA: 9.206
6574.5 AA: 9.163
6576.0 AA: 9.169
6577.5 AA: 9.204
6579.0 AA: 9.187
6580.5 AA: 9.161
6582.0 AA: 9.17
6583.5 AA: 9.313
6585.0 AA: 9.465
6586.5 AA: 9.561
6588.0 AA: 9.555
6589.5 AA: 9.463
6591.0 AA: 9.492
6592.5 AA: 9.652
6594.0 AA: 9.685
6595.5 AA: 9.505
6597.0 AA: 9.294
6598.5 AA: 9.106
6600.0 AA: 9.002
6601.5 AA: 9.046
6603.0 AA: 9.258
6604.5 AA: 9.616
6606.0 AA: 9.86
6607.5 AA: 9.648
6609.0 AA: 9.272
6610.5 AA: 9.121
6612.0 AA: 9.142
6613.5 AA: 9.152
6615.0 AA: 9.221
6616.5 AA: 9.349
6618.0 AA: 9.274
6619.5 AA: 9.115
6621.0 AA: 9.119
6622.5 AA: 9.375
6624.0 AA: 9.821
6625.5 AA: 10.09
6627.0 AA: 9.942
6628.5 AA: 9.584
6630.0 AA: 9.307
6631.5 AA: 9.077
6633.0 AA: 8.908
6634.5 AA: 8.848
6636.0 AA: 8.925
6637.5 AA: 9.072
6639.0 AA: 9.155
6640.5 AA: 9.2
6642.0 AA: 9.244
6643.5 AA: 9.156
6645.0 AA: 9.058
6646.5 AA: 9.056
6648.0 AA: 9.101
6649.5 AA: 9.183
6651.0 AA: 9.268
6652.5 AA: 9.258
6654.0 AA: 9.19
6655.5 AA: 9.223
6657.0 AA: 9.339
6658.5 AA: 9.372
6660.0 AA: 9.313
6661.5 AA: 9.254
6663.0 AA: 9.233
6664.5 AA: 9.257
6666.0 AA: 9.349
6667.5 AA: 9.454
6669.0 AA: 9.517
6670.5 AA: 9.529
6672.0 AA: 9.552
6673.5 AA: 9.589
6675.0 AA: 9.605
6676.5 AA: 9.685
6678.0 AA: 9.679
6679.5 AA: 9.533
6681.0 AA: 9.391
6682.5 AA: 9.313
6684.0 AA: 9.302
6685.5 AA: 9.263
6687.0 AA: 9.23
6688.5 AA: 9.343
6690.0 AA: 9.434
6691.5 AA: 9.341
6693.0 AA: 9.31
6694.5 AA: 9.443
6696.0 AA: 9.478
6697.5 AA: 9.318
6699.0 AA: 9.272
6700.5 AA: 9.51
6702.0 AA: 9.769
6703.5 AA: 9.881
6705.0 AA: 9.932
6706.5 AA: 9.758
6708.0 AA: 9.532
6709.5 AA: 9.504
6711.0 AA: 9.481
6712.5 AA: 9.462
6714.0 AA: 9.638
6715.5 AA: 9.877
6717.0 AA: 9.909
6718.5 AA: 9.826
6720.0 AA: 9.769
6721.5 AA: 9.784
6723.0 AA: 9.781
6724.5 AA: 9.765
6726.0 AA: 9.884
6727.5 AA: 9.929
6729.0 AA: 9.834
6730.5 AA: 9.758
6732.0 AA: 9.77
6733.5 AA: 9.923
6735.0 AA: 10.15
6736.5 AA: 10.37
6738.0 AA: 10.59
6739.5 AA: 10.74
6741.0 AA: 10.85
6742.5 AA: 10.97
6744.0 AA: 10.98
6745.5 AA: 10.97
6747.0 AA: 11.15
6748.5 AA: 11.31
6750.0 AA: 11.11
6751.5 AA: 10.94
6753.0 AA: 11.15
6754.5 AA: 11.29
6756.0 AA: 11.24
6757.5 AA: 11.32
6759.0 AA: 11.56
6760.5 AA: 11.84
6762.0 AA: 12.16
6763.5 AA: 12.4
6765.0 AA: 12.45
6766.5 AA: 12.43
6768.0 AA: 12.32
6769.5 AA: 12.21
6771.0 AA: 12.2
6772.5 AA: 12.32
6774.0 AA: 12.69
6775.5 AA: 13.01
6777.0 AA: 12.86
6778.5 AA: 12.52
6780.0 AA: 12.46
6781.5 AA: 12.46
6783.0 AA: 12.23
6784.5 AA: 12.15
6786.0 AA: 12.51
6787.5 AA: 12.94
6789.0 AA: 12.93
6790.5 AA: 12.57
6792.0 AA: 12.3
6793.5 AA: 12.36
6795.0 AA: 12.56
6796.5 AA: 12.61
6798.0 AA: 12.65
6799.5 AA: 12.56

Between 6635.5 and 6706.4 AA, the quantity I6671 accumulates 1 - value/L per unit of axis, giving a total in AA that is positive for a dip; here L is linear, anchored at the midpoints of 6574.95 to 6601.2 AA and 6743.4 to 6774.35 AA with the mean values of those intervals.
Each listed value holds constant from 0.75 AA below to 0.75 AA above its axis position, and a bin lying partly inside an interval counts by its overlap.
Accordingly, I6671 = 7.6 AA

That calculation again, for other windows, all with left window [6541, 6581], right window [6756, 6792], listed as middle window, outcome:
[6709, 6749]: 5.4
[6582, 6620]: 2.3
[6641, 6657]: 2.2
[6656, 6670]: 1.9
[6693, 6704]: 1.8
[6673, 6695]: 3.3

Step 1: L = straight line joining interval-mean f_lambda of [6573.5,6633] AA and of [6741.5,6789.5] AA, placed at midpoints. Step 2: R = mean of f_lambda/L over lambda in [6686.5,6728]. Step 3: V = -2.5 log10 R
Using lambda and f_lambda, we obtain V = 0.15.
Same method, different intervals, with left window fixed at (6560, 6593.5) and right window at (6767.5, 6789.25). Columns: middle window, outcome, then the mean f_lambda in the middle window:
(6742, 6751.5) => 0.09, 11.1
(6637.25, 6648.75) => 0.15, 9.13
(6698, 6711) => 0.19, 9.63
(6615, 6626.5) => 0.08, 9.44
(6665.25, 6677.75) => 0.15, 9.54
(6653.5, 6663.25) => 0.16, 9.28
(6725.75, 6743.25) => 0.16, 10.2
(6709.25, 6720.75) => 0.19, 9.69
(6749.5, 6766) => 0.06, 11.6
